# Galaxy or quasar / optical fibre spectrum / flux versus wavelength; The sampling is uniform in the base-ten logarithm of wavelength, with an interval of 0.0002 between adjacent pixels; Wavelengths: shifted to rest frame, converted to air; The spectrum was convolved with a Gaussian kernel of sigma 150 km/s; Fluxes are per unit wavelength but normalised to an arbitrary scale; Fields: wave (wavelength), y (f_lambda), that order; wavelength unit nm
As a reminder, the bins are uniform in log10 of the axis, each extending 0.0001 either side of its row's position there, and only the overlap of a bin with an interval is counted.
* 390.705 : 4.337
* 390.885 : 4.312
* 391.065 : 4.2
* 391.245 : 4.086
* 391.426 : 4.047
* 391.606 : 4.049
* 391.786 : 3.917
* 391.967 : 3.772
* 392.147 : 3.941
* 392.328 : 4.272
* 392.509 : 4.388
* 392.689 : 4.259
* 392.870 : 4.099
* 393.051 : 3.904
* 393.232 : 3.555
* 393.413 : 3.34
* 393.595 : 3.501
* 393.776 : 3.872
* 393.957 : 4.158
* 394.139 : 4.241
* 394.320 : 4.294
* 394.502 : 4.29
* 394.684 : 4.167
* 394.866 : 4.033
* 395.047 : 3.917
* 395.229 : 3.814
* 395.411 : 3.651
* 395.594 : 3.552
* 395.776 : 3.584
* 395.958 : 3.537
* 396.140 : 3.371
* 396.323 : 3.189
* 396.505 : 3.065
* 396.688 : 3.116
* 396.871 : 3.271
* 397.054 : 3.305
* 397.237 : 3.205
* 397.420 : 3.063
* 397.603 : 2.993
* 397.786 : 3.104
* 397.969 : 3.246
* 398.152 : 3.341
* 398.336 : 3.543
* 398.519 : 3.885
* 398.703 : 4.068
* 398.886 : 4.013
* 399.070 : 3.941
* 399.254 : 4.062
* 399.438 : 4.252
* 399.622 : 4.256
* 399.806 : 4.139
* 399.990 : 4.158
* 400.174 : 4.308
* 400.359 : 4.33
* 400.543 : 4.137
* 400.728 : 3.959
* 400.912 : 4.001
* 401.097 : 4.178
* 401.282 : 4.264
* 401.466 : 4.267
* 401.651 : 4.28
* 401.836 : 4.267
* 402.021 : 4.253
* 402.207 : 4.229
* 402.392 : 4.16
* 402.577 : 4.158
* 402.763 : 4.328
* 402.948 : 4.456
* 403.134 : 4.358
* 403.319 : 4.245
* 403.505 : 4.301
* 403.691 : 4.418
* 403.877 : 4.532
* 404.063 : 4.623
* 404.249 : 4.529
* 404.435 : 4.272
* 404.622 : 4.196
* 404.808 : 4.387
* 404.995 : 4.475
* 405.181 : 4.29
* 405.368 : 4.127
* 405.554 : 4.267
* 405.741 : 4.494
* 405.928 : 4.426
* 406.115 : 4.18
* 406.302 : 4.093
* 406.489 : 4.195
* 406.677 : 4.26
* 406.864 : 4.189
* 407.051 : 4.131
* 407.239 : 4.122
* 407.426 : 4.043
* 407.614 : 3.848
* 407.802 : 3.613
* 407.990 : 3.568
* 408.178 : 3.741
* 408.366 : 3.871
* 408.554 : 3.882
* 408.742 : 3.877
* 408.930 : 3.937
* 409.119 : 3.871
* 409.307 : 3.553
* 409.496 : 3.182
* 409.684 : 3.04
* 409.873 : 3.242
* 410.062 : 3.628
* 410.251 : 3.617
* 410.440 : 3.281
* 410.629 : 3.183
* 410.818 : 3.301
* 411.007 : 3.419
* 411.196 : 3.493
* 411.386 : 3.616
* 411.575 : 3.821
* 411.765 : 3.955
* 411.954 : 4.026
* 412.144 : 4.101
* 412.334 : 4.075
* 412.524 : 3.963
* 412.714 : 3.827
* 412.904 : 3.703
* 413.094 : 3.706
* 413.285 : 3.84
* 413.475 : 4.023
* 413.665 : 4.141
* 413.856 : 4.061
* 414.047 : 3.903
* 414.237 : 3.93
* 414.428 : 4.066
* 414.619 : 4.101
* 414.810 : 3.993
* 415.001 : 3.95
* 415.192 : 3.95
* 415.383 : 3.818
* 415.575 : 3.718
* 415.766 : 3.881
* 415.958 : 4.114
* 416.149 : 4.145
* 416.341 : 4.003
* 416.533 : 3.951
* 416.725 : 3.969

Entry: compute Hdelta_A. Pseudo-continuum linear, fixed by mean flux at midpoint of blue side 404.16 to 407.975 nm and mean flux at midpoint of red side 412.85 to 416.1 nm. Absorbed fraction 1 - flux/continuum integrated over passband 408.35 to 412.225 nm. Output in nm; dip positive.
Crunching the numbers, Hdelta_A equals 0.44 nm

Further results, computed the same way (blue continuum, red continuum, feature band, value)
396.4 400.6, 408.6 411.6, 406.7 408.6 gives -0.20 nm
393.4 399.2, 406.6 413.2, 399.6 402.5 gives -0.43 nm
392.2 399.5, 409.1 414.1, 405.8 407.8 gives -0.24 nm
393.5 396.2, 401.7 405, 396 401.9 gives 0.49 nm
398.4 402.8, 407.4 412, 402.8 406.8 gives -0.44 nm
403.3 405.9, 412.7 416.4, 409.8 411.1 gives 0.23 nm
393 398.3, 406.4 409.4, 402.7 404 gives -0.20 nm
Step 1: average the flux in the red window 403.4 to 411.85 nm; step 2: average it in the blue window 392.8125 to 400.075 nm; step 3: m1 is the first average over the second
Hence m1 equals 1.06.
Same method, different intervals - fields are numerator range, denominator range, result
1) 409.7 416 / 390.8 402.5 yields 0.98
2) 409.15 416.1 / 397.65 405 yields 0.91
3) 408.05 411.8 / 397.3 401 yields 0.93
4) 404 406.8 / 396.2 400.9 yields 1.17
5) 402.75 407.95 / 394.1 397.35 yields 1.17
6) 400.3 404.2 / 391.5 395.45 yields 1.07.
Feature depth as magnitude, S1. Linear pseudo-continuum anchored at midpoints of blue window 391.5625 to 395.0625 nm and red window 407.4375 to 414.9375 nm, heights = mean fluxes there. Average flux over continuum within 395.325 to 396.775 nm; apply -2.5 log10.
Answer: 0.17 mag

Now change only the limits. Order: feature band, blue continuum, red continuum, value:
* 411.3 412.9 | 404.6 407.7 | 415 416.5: 0.04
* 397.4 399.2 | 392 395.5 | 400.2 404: 0.17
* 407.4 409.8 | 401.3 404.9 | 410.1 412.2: 0.05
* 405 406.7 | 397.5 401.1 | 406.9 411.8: -0.15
